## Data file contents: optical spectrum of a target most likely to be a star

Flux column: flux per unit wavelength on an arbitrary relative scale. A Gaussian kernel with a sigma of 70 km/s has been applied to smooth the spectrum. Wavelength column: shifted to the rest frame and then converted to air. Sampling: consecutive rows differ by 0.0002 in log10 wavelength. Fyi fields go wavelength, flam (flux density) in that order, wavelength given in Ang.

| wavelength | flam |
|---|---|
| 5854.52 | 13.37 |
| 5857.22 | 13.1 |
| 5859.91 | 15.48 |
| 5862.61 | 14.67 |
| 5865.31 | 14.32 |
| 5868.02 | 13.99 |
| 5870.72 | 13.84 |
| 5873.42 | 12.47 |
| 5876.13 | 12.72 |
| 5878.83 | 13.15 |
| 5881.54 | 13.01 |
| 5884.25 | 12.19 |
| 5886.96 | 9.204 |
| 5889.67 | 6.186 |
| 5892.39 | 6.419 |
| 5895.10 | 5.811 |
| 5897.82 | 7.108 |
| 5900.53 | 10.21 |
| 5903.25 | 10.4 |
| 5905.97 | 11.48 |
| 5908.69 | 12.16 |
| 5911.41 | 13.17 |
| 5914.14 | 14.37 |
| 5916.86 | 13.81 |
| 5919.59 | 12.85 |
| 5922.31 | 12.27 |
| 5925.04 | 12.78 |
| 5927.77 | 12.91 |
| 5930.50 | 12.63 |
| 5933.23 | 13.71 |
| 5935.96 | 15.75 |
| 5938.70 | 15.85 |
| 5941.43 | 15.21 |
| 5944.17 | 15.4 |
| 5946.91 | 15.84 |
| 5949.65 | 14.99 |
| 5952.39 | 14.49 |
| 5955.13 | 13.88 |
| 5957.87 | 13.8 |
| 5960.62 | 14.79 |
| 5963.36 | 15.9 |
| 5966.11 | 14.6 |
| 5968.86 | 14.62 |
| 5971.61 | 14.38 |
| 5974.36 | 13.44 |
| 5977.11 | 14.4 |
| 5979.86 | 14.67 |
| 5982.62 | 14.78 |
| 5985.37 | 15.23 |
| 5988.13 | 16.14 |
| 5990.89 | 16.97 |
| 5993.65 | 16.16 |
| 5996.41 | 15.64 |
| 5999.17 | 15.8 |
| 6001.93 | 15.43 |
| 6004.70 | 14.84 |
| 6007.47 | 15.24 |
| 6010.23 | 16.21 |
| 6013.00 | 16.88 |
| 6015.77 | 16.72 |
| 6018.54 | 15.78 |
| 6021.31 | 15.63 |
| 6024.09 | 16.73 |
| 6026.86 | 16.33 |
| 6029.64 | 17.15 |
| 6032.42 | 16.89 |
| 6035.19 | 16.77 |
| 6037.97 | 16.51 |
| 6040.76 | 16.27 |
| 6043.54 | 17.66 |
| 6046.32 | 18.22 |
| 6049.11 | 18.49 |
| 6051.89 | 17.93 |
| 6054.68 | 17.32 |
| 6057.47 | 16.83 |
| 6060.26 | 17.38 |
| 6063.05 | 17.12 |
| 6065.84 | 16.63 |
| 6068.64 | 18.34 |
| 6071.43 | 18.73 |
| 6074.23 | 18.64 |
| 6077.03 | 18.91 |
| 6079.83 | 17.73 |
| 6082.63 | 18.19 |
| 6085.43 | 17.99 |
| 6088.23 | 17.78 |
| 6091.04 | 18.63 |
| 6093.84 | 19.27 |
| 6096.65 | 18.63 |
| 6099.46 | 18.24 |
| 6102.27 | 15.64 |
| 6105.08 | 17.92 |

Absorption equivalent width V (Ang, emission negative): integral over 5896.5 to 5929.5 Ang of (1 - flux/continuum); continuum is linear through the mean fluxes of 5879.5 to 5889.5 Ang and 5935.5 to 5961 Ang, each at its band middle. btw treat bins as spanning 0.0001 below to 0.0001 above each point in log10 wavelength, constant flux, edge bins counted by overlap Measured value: 2.1 Ang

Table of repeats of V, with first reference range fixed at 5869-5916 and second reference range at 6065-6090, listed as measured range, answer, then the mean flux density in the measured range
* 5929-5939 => -1.4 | 14.3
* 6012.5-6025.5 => -0.4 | 16.3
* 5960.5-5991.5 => -1.8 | 15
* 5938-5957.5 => -2.9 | 15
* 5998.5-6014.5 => -0.4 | 15.7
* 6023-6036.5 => -0.4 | 16.8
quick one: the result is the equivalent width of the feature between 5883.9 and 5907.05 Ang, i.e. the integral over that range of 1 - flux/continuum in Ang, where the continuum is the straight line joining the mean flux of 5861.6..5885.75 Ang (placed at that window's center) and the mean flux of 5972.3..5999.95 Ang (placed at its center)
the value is 8.6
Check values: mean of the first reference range 13.3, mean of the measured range 8.6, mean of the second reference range 15.3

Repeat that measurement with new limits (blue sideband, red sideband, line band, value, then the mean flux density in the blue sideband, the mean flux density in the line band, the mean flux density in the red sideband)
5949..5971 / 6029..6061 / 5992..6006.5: 0.2 Ang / 14.6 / 15.6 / 17.3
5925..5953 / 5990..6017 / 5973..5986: 0.8 Ang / 14.6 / 14.5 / 16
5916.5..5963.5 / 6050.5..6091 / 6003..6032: 0.4 Ang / 14.2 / 16.2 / 17.8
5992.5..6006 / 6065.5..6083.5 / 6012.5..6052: -0.4 Ang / 15.6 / 16.9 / 18.3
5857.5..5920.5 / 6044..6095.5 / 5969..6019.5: -0.3 Ang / 11.7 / 15.5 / 18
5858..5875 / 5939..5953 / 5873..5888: 2.2 Ang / 14.1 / 12.2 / 15.3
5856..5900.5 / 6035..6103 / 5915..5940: -1.0 Ang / 11.4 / 13.6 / 17.8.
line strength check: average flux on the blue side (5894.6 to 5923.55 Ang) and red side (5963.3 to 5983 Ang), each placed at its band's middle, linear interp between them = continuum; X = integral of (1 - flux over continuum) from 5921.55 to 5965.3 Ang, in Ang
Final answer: -4.6 Ang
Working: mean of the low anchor 11.4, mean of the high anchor 14.5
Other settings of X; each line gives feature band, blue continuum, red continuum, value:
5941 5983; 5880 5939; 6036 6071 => -3.3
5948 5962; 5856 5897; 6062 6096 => -0.2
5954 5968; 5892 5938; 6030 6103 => -1.0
